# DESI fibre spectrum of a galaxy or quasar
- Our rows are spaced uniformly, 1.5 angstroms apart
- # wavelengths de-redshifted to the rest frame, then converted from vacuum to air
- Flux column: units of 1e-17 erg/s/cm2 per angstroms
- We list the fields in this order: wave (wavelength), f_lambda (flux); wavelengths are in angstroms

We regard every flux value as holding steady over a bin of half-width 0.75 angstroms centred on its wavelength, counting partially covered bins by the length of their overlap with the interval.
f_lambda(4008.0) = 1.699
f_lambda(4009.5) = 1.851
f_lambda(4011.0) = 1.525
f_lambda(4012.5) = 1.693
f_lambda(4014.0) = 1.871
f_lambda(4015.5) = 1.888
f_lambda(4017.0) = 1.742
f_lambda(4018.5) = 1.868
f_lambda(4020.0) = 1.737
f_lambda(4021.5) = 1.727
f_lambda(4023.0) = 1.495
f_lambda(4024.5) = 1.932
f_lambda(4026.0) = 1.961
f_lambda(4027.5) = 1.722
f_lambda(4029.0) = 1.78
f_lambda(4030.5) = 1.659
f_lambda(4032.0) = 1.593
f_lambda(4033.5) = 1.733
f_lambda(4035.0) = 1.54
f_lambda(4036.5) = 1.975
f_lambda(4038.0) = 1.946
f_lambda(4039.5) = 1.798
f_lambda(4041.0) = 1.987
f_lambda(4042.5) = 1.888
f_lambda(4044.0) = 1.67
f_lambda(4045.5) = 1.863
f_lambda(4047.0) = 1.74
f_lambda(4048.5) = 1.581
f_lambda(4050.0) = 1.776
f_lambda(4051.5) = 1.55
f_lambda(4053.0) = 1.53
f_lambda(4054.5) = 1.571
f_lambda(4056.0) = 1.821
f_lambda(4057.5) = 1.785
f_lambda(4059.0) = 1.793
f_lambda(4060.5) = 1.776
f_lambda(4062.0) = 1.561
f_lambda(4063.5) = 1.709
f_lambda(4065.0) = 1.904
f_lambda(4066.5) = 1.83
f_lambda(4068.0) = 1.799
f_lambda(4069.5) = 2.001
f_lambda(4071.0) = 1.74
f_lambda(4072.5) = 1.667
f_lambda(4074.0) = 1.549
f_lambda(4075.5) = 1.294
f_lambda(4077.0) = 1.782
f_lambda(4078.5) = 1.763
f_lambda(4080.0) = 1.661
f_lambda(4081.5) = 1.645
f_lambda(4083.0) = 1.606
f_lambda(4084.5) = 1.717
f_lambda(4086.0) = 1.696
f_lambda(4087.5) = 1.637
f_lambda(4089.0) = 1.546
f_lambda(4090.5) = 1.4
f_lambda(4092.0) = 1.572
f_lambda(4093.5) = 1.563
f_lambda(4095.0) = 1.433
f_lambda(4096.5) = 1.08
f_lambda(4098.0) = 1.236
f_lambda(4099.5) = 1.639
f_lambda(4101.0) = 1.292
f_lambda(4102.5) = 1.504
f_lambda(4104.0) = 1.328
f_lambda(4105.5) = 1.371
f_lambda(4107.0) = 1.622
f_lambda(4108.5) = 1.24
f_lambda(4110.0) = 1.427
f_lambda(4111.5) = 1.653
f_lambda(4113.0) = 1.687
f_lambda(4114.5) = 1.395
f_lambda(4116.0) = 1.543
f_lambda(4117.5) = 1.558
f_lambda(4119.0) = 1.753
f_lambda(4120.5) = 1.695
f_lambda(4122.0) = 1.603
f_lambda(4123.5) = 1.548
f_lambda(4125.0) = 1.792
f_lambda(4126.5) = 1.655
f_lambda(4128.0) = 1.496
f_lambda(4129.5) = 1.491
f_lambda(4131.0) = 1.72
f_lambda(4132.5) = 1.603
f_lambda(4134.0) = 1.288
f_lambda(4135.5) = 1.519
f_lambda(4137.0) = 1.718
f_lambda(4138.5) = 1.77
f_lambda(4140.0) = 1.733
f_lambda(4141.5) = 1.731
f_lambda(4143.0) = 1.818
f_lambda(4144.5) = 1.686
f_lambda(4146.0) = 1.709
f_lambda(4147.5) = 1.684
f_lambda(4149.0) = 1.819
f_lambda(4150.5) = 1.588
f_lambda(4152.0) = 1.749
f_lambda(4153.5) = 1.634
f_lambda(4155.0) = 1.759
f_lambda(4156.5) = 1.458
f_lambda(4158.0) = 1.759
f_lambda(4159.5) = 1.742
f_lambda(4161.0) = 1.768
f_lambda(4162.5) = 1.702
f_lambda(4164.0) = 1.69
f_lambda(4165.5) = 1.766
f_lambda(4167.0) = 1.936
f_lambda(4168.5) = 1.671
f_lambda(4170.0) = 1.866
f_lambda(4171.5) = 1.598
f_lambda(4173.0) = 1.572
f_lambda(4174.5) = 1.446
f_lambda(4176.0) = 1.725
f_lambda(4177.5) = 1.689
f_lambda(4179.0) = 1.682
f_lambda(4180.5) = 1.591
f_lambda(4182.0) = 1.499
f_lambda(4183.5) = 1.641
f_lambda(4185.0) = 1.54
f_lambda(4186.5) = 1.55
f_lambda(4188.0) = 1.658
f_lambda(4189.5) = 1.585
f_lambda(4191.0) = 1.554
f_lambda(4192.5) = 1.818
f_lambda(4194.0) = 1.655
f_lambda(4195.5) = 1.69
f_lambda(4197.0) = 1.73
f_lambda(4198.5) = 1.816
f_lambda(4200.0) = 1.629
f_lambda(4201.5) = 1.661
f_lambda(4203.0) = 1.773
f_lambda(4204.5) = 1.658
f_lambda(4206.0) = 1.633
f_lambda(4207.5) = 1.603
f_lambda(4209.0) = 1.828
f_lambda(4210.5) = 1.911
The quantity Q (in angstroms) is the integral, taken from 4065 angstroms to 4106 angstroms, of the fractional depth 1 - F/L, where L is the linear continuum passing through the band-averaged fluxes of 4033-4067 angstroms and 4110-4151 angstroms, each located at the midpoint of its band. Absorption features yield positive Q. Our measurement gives 3.1 angstroms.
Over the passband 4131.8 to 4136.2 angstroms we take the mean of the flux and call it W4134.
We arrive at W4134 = 1.47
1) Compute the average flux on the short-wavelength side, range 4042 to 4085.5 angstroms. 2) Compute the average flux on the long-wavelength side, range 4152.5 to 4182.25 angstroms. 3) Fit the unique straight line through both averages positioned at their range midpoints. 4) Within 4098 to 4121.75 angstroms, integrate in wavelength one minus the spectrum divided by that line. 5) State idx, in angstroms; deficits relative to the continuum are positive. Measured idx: 2.6 angstroms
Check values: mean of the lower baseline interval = 1.71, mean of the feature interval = 1.51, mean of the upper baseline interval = 1.68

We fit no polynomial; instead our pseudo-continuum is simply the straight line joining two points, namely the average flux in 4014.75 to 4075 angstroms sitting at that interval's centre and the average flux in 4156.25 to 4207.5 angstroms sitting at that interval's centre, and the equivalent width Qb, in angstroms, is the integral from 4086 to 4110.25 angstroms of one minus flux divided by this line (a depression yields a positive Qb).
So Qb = 4.0 angstroms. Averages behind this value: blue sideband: 1.75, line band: 1.44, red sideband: 1.67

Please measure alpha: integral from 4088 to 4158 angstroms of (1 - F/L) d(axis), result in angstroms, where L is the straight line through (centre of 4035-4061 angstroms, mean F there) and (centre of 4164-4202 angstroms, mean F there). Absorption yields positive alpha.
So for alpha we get 5.57 angstroms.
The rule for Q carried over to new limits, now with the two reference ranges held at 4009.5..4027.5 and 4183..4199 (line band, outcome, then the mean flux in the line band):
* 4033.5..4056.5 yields 0.1 angstroms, 1.75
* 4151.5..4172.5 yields -0.6 angstroms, 1.72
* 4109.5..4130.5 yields 1.3 angstroms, 1.6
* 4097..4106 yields 1.7 angstroms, 1.39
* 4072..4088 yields 0.8 angstroms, 1.64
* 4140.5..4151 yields -0.2 angstroms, 1.72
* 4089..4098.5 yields 1.8 angstroms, 1.4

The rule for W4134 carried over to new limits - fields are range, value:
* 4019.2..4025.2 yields 1.72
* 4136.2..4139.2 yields 1.74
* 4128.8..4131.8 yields 1.61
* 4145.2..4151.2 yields 1.7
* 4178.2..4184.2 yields 1.6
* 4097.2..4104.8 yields 1.4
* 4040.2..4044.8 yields 1.85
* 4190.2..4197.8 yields 1.69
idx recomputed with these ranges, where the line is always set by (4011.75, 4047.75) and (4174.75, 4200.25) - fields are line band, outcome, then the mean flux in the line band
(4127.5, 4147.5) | 0.6 angstroms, 1.64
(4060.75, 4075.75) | 0.2 angstroms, 1.72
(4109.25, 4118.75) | 0.9 angstroms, 1.55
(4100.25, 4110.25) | 1.9 angstroms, 1.4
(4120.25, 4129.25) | 0.4 angstroms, 1.62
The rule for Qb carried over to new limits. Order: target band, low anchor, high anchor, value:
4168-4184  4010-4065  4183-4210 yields 0.44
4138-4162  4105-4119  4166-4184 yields -1.63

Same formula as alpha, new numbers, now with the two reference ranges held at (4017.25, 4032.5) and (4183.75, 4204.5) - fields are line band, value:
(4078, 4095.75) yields 1.22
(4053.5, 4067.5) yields -0.12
